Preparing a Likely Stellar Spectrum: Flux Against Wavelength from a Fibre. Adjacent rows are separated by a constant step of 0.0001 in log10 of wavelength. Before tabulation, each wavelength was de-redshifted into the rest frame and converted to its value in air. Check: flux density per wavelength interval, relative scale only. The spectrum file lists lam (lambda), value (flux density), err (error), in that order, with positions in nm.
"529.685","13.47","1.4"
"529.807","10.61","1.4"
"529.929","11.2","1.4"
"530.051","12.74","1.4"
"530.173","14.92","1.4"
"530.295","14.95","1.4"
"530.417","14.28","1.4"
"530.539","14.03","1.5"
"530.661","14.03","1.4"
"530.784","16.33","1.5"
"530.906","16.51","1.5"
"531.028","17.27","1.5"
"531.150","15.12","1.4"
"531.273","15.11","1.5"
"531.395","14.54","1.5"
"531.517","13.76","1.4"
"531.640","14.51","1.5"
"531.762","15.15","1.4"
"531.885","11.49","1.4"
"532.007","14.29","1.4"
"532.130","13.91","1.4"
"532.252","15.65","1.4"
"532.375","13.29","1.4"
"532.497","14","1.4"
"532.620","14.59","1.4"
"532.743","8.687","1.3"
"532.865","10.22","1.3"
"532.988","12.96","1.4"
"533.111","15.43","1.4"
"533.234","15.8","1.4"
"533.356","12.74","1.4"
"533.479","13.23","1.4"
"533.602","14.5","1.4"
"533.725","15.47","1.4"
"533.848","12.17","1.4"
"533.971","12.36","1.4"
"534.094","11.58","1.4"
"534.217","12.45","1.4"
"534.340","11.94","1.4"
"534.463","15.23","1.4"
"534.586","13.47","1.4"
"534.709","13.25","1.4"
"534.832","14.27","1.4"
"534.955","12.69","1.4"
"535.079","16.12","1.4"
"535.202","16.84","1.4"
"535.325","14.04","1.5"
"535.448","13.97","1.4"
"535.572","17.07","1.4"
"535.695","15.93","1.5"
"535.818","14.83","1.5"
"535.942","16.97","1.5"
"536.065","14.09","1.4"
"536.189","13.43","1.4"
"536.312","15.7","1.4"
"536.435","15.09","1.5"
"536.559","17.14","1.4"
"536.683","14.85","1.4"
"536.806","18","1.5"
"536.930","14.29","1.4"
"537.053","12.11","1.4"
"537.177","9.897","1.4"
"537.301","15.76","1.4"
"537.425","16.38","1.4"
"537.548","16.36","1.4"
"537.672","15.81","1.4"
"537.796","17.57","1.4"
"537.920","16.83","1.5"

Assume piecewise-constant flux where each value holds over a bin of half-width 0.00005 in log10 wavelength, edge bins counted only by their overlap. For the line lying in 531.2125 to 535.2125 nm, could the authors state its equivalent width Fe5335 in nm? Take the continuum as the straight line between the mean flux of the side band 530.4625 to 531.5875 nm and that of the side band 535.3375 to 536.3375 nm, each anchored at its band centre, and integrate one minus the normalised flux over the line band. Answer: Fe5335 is 0.40 nm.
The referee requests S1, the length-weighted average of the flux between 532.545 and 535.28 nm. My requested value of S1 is 13.5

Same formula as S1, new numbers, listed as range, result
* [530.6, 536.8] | 14.3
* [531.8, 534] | 13.4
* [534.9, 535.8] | 15.2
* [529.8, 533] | 13.9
